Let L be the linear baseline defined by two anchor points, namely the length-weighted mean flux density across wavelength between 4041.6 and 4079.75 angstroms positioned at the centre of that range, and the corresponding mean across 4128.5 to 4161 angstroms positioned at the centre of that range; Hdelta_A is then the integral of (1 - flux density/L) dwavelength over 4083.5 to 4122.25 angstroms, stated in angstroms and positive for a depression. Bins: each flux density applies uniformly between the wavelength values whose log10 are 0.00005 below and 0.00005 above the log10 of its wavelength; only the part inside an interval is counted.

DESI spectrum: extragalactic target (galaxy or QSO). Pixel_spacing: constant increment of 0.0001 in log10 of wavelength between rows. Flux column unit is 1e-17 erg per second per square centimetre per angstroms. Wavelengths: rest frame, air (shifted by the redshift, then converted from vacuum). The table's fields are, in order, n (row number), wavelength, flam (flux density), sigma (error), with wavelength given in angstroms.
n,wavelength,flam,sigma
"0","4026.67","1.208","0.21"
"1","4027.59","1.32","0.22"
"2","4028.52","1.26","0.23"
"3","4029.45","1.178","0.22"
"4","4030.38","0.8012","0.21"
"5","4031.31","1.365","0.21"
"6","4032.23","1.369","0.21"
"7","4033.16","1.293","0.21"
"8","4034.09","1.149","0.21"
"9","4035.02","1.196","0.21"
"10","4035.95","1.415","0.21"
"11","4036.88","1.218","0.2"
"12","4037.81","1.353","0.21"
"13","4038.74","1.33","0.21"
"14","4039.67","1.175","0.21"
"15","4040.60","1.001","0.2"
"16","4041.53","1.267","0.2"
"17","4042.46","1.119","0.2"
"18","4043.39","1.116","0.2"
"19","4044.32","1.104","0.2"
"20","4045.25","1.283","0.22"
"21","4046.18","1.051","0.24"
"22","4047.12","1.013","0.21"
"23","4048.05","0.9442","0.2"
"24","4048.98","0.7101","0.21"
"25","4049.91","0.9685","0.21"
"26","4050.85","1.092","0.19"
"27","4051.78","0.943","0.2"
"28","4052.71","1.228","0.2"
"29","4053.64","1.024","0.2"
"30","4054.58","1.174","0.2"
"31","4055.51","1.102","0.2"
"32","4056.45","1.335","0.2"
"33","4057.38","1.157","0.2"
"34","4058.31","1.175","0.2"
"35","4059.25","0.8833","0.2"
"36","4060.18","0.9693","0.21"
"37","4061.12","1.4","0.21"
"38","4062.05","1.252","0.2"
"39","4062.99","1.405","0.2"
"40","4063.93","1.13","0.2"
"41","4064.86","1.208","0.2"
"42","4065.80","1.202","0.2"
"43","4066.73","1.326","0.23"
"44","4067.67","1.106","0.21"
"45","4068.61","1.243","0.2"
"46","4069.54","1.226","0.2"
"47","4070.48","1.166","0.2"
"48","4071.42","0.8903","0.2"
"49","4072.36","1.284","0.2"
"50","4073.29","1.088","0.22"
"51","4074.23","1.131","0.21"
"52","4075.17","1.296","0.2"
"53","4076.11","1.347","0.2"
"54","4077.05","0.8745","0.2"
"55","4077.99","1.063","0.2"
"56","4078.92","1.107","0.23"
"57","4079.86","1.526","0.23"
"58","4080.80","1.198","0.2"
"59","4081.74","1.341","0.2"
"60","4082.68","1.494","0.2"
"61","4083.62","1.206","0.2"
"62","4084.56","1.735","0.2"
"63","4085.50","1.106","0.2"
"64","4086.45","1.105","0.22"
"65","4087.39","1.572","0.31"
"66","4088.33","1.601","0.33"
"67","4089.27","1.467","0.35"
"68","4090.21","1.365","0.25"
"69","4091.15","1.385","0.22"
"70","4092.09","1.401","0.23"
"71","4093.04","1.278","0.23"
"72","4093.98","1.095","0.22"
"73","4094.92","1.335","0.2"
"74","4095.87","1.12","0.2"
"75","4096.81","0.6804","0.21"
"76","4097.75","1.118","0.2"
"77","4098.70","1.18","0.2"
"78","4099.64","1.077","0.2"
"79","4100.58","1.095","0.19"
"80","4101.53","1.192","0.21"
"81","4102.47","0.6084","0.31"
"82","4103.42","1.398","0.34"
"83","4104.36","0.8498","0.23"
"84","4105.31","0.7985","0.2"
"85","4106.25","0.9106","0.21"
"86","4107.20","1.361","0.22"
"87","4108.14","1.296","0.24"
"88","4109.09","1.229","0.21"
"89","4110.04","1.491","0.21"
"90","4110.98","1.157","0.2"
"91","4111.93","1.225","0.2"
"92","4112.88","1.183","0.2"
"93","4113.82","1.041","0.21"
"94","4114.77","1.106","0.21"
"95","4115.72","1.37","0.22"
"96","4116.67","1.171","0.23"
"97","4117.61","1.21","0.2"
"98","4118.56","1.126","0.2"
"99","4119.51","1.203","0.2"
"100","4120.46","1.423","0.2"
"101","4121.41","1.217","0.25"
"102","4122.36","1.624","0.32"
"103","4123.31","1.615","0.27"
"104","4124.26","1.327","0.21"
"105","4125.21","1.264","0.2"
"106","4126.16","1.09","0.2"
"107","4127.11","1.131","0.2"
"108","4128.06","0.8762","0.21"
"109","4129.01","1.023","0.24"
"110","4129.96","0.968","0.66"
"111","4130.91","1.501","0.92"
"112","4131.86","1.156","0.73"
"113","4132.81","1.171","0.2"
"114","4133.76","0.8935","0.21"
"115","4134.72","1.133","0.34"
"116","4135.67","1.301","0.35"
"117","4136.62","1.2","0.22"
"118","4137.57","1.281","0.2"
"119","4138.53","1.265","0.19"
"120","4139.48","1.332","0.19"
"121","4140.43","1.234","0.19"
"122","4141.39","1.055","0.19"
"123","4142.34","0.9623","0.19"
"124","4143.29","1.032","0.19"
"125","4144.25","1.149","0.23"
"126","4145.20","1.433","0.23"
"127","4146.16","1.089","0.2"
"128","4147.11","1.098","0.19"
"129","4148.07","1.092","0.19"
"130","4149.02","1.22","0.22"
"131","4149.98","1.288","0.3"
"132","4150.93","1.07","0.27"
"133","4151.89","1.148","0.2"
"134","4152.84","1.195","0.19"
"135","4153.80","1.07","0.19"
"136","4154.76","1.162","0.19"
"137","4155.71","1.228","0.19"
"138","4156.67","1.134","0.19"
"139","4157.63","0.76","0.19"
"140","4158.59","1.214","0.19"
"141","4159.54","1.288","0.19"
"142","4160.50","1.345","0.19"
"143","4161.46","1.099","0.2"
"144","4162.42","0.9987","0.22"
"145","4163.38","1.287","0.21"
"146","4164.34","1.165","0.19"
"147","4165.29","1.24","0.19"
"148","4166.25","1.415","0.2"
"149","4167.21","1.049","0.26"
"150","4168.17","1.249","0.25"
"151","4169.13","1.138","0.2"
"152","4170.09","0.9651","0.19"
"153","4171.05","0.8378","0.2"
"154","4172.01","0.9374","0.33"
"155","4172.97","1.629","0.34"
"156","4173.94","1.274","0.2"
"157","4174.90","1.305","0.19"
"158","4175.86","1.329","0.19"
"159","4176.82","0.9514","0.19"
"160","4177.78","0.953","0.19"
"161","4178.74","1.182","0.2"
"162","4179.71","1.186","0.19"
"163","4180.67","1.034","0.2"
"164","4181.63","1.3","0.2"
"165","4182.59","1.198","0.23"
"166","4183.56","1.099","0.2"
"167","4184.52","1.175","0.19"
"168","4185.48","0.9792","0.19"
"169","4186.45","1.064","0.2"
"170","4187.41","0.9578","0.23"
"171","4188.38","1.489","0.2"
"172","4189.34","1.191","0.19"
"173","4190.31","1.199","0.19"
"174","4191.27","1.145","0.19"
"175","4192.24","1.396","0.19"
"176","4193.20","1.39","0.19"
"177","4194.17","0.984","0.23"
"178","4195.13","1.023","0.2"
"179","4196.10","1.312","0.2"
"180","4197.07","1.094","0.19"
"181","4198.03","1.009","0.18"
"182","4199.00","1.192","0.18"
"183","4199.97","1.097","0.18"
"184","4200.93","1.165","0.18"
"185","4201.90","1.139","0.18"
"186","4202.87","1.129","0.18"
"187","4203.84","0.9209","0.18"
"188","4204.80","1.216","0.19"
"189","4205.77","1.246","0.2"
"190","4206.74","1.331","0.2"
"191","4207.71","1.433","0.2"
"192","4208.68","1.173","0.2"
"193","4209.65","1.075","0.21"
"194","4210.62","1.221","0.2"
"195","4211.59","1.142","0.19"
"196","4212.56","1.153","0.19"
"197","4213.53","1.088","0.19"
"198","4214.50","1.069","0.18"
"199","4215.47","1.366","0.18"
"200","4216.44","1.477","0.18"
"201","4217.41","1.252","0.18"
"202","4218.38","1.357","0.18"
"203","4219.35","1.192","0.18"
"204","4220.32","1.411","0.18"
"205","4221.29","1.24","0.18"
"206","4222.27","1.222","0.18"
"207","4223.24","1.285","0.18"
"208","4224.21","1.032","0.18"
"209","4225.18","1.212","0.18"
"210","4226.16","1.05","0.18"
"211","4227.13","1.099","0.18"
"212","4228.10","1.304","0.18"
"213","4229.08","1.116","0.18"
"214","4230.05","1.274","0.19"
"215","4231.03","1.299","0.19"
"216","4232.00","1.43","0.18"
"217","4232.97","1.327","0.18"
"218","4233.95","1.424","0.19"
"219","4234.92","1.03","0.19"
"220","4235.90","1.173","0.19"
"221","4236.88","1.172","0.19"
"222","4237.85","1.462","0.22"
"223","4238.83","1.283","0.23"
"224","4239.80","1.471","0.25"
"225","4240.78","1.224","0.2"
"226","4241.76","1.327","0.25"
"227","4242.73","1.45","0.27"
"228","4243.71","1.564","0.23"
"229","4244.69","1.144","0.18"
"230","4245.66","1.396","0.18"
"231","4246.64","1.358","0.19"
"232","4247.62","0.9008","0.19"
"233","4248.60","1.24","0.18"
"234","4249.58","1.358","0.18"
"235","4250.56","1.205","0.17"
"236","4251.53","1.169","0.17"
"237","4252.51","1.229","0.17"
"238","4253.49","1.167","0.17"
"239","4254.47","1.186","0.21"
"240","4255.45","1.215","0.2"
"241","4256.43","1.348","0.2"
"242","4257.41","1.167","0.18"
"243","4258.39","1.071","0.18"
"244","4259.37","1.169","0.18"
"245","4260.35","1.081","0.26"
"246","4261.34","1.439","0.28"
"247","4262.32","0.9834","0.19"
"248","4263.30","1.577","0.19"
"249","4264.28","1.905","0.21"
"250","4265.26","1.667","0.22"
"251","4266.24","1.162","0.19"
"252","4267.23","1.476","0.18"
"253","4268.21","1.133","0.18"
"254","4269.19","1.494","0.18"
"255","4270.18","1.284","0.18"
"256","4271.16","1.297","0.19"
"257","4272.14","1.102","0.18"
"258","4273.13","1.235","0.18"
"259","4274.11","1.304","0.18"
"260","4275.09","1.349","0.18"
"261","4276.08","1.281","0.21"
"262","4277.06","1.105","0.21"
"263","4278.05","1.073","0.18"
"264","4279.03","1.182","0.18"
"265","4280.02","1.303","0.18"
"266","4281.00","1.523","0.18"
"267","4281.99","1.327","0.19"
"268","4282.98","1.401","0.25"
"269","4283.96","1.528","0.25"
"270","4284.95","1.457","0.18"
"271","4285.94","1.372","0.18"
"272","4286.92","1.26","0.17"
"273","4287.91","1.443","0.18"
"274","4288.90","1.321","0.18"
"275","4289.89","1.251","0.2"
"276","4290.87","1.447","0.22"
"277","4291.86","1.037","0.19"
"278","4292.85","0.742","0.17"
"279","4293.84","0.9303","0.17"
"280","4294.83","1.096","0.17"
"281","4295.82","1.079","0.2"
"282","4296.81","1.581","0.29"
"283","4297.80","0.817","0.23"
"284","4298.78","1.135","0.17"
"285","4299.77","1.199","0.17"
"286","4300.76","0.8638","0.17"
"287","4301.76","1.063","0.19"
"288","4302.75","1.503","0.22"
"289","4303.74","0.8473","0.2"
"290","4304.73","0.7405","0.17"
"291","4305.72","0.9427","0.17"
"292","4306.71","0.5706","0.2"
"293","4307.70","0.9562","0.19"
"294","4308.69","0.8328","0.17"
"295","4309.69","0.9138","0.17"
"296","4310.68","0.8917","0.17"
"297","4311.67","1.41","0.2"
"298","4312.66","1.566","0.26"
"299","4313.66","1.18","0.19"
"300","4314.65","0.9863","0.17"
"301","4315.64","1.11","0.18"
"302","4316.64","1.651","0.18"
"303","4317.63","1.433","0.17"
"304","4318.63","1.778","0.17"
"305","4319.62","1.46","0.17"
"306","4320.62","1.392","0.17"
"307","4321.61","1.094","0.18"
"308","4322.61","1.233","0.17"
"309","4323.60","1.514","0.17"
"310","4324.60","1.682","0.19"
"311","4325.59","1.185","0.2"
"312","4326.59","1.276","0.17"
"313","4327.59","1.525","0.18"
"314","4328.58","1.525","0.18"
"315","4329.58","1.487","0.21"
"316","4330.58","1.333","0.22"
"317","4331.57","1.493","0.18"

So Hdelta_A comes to -2.1 angstroms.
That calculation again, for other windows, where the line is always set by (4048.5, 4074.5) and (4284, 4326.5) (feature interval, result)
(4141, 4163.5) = 0.3 angstroms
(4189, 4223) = -0.9 angstroms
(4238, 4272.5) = -3.3 angstroms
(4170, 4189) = 0.3 angstroms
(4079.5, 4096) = -3.1 angstroms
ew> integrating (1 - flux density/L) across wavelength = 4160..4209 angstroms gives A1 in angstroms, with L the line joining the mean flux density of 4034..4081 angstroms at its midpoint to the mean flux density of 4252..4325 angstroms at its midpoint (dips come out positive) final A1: 1.3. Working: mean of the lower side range 1.16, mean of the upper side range 1.24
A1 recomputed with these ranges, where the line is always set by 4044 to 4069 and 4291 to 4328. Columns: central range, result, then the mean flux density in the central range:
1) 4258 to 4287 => -3.9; 1.32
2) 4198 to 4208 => -0.2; 1.17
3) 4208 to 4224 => -1.1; 1.23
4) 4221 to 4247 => -2.6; 1.27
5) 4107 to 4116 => -0.8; 1.24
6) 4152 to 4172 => 0.1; 1.14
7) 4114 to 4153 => -1.9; 1.19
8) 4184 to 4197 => -0.3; 1.17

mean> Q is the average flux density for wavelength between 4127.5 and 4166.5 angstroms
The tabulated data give 1.16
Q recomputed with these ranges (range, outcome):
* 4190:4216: 1.17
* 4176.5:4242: 1.2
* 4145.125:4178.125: 1.16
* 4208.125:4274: 1.26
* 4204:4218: 1.23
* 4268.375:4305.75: 1.21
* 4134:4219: 1.17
